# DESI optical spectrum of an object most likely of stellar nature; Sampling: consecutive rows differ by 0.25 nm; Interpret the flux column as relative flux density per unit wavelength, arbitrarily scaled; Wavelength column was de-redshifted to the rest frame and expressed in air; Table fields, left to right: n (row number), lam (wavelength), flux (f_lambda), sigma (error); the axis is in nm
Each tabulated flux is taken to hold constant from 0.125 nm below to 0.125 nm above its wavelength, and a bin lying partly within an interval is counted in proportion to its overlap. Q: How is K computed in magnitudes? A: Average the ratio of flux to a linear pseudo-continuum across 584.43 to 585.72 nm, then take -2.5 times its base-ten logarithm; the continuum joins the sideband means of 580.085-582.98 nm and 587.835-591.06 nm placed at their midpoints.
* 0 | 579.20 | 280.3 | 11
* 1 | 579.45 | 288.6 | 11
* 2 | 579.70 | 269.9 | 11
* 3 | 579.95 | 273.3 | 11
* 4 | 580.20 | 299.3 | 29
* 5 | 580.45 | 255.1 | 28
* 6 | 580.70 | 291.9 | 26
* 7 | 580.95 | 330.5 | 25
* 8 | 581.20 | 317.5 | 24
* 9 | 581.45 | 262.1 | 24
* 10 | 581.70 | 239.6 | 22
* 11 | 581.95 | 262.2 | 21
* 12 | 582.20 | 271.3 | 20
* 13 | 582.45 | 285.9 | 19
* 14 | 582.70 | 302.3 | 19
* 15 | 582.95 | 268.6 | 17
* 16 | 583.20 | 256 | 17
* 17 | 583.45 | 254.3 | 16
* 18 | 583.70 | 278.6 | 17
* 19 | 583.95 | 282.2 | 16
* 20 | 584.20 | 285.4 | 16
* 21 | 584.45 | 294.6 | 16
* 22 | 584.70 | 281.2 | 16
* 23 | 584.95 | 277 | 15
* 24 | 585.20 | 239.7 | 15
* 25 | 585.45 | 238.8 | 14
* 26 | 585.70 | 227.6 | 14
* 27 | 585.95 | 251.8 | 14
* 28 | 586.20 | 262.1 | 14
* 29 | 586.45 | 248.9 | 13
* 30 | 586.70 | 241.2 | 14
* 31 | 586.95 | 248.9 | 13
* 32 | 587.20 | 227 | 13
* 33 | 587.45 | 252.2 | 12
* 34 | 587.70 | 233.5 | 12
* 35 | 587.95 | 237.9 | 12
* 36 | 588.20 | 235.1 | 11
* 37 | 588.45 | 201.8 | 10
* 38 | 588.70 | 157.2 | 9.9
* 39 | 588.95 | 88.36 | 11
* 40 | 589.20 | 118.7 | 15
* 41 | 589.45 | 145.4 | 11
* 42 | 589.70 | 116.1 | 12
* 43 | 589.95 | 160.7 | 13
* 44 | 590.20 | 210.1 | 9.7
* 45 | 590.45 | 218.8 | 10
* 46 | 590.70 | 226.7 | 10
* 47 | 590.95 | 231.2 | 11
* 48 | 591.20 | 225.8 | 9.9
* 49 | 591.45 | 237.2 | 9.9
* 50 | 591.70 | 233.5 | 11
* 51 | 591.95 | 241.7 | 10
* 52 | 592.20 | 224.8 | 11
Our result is -0.10 mag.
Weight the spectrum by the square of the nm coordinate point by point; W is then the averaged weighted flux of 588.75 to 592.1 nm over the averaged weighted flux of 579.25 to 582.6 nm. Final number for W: 0.7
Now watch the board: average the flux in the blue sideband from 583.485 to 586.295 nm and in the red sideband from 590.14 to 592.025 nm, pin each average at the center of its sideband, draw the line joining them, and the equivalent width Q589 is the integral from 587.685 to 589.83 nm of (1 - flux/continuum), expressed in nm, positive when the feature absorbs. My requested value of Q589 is 0.67 nm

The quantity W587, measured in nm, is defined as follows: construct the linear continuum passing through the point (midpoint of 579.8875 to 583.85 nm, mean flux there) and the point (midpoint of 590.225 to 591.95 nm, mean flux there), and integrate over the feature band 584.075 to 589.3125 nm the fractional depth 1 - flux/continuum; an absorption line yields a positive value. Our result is 0.46 nm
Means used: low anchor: 278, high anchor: 229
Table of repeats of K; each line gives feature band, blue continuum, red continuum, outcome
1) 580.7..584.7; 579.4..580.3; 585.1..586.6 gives -0.06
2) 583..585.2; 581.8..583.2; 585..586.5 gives -0.05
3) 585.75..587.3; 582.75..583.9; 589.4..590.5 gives -0.12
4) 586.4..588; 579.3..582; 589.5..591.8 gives -0.05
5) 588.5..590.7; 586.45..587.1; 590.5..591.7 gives 0.43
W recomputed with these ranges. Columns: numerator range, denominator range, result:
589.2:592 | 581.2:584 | 0.76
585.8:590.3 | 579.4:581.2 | 0.72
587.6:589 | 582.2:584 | 0.73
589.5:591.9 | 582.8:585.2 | 0.77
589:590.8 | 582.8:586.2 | 0.64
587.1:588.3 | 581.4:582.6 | 0.91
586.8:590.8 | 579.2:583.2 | 0.70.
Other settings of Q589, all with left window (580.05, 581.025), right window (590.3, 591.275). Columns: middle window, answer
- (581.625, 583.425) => 0.06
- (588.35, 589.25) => 0.37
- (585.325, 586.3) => 0.05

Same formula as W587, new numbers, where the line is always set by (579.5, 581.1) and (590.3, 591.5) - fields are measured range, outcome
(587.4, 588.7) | 0.10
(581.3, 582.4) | 0.06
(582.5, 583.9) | -0.01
